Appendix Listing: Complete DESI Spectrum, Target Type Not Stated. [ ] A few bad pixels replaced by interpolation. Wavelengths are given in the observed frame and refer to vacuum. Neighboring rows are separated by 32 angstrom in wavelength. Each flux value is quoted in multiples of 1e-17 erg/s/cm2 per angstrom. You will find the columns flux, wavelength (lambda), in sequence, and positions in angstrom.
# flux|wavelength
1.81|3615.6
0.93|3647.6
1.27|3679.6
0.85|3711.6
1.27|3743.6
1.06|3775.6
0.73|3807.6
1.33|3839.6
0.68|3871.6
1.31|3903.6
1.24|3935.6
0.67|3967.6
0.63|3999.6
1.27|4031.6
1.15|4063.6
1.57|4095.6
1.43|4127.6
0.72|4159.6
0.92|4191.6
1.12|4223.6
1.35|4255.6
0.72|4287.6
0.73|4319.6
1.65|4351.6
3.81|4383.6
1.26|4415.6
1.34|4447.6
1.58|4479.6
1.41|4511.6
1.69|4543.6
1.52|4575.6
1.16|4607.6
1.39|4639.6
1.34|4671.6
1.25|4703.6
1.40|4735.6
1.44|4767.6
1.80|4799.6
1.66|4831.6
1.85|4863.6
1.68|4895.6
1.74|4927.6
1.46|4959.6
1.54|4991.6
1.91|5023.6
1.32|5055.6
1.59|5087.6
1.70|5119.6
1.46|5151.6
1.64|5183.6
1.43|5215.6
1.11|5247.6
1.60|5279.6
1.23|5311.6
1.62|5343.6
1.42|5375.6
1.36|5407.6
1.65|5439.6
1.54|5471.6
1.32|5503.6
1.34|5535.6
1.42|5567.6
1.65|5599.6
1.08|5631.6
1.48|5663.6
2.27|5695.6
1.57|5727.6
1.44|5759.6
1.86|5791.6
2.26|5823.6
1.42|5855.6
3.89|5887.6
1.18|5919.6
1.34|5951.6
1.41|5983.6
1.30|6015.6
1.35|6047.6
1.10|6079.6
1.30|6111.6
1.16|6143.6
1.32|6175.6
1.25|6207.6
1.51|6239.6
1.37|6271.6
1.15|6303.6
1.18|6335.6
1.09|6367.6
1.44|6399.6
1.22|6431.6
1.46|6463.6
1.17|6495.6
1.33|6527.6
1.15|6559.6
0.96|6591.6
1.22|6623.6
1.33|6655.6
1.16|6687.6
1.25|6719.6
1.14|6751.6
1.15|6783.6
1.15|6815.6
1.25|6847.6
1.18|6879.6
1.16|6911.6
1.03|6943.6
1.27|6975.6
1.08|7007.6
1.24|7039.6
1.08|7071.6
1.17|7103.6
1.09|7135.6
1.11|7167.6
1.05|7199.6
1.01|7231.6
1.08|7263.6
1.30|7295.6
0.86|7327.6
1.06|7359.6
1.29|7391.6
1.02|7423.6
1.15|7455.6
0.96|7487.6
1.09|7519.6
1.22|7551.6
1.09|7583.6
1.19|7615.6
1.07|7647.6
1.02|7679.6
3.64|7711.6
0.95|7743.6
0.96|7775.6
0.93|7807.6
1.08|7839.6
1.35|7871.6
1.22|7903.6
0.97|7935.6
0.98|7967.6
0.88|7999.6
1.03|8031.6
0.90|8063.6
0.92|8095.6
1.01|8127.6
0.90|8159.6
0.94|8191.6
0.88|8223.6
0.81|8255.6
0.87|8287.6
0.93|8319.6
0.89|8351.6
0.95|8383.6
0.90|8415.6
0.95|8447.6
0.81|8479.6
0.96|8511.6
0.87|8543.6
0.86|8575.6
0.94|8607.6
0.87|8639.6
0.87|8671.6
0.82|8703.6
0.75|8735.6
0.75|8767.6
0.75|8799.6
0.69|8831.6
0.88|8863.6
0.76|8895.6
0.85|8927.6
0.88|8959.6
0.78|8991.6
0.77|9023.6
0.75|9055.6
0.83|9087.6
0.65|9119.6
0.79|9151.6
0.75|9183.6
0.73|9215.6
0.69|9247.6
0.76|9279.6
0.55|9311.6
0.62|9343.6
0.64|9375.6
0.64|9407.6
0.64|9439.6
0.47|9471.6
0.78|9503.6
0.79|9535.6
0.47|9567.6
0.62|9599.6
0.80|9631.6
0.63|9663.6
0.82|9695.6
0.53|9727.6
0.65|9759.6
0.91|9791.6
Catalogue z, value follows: 0.17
